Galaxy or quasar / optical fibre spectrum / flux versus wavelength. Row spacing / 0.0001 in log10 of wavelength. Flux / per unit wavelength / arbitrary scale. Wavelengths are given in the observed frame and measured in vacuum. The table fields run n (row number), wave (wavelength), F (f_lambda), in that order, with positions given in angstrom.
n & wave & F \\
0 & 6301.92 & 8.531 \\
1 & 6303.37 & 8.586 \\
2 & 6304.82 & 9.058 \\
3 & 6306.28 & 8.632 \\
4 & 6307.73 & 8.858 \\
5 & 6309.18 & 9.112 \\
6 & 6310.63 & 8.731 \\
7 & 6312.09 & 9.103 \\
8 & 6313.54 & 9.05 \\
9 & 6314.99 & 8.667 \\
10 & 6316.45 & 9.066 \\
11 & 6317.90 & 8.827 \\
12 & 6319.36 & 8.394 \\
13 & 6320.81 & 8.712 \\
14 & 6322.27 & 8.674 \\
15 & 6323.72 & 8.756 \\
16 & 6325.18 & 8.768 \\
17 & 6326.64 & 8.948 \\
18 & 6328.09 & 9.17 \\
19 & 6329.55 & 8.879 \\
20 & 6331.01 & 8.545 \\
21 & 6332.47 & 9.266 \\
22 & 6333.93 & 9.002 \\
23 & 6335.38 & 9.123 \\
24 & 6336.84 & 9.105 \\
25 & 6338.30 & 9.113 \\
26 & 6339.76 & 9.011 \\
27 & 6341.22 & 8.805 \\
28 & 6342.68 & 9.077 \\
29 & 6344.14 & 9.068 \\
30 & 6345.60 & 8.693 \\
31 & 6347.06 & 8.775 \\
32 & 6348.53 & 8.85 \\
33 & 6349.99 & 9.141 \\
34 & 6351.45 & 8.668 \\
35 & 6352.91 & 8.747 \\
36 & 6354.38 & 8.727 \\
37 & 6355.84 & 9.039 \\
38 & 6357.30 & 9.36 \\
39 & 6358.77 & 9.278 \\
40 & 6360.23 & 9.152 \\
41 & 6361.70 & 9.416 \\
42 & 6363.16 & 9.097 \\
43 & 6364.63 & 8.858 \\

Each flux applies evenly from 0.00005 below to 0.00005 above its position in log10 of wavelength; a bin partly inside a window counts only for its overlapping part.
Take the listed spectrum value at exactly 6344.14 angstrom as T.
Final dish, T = 9.068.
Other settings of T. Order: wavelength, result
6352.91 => 8.747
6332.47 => 9.266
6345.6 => 8.693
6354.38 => 8.727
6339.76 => 9.011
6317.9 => 8.827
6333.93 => 9.002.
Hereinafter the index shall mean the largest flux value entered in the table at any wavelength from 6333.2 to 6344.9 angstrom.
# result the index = 9.123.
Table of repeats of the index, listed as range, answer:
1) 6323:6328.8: 9.17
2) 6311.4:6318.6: 9.103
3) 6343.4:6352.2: 9.141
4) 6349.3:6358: 9.36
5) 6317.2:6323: 8.827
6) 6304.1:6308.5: 9.058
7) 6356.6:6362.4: 9.416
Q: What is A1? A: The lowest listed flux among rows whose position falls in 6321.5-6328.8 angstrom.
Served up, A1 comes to 8.674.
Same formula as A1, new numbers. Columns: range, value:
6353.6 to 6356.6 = 8.727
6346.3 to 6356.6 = 8.668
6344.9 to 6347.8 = 8.693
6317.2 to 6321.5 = 8.394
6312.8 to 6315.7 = 8.667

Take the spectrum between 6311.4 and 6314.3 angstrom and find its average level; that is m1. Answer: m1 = 9.09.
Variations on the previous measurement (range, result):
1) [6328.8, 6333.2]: 8.88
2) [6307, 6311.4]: 8.9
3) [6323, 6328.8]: 8.91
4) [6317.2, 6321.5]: 8.64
